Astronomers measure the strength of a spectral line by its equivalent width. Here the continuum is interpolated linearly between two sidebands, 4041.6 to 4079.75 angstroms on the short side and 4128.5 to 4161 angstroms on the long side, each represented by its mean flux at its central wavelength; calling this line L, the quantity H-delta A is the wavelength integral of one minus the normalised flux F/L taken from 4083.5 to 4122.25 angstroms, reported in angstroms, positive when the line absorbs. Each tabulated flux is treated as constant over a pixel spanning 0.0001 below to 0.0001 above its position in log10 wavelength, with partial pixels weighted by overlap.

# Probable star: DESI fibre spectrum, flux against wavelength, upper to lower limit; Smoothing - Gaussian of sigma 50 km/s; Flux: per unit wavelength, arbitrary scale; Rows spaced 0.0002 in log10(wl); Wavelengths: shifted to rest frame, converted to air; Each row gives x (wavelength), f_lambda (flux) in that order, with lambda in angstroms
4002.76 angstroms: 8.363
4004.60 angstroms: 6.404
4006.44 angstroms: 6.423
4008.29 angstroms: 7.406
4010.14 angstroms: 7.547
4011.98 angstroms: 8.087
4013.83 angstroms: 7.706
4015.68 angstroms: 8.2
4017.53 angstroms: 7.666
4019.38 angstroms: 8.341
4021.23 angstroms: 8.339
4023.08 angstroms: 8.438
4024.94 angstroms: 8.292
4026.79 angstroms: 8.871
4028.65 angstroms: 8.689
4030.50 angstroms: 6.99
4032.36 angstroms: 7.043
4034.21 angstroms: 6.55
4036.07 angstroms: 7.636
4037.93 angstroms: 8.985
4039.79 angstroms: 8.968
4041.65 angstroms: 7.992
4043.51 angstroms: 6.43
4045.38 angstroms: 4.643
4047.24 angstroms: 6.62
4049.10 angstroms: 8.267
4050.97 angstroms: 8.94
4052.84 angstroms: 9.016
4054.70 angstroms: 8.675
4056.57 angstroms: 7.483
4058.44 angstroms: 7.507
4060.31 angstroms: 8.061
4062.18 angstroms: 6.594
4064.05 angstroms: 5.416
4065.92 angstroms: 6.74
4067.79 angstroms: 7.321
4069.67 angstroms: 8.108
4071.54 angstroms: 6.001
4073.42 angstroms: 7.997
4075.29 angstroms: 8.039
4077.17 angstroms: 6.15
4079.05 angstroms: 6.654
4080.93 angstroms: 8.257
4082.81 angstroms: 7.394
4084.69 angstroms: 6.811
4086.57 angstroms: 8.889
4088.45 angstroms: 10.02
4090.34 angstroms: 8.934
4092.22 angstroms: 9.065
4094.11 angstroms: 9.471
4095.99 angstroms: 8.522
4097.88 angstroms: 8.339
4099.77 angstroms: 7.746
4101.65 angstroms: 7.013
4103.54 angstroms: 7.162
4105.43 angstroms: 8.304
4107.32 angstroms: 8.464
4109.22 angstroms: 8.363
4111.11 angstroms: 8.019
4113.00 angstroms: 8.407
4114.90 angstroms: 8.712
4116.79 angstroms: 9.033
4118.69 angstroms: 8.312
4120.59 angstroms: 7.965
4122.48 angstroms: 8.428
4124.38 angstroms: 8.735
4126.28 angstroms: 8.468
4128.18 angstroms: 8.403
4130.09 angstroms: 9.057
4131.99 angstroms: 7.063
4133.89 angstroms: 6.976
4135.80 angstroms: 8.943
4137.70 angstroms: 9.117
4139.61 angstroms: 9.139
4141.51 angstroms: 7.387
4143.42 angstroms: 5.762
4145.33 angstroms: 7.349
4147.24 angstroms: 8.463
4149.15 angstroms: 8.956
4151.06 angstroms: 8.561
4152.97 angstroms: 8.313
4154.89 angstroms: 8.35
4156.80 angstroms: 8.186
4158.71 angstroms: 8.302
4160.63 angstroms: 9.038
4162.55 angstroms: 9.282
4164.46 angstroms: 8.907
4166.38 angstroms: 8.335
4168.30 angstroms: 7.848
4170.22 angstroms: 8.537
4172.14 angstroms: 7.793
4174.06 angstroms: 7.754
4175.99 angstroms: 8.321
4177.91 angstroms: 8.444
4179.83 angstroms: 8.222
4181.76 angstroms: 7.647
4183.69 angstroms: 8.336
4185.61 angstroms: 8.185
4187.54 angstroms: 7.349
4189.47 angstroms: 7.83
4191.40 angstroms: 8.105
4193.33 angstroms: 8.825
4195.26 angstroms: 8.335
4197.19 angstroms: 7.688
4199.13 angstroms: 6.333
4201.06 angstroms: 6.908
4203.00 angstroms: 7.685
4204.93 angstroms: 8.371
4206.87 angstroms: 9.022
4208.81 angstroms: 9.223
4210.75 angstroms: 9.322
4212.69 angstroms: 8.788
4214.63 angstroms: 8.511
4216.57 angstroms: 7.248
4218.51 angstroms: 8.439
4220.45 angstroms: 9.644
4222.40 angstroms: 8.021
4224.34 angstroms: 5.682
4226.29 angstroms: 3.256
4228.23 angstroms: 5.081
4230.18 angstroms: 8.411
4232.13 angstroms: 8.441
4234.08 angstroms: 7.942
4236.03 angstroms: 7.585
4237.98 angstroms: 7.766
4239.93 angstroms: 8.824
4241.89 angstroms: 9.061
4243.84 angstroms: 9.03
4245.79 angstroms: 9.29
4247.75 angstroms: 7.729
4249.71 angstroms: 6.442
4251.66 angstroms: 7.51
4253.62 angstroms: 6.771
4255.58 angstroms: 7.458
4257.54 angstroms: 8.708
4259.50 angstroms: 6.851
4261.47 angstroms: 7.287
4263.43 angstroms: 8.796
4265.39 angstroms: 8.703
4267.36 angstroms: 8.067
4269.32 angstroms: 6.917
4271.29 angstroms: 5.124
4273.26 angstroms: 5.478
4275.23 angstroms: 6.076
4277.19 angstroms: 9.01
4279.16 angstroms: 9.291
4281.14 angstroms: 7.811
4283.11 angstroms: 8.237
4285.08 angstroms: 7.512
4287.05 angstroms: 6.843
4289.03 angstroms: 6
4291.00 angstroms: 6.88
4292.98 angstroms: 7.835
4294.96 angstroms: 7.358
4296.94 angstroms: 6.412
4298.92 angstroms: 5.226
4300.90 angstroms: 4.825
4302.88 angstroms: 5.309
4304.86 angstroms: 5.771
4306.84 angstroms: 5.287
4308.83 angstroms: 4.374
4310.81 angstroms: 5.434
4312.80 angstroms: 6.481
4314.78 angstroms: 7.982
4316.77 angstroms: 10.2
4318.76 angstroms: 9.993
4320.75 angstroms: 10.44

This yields -3.34 angstroms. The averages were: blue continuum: 7.26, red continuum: 8.16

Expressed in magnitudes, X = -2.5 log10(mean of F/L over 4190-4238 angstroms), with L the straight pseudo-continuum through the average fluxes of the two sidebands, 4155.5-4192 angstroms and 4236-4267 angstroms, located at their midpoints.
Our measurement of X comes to 0.05 mag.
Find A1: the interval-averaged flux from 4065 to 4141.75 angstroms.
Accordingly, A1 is 8.1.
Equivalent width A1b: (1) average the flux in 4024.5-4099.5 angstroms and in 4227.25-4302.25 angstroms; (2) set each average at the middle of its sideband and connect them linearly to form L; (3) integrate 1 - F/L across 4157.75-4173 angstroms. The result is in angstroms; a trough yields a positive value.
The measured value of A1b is -1.9 angstroms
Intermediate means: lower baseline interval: 7.76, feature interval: 8.51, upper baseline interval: 7.42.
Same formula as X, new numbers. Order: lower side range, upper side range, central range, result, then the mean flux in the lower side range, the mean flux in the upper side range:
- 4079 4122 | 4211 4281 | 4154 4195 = -0.04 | 8.29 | 7.65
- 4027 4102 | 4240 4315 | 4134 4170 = -0.12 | 7.72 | 7.09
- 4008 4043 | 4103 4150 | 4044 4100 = 0.05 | 7.98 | 8.21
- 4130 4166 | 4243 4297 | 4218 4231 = 0.14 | 8.26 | 7.49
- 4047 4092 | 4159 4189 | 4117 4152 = -0.02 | 7.7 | 8.26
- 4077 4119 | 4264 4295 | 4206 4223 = -0.14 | 8.21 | 7.34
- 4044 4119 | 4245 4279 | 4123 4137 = -0.07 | 7.83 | 7.46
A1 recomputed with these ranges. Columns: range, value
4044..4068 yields 7.31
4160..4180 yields 8.41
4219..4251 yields 7.65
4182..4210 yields 8.01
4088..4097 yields 9.15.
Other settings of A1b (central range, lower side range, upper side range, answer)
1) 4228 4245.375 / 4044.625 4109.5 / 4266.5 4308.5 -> -3.1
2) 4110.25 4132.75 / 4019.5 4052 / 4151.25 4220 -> -1.0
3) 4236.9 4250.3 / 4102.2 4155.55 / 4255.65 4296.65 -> -1.3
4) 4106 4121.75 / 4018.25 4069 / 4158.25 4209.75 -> -1.0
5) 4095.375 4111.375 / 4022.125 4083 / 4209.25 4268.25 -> -0.8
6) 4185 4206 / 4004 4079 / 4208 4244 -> 0.1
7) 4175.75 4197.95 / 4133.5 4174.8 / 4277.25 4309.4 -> -0.6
